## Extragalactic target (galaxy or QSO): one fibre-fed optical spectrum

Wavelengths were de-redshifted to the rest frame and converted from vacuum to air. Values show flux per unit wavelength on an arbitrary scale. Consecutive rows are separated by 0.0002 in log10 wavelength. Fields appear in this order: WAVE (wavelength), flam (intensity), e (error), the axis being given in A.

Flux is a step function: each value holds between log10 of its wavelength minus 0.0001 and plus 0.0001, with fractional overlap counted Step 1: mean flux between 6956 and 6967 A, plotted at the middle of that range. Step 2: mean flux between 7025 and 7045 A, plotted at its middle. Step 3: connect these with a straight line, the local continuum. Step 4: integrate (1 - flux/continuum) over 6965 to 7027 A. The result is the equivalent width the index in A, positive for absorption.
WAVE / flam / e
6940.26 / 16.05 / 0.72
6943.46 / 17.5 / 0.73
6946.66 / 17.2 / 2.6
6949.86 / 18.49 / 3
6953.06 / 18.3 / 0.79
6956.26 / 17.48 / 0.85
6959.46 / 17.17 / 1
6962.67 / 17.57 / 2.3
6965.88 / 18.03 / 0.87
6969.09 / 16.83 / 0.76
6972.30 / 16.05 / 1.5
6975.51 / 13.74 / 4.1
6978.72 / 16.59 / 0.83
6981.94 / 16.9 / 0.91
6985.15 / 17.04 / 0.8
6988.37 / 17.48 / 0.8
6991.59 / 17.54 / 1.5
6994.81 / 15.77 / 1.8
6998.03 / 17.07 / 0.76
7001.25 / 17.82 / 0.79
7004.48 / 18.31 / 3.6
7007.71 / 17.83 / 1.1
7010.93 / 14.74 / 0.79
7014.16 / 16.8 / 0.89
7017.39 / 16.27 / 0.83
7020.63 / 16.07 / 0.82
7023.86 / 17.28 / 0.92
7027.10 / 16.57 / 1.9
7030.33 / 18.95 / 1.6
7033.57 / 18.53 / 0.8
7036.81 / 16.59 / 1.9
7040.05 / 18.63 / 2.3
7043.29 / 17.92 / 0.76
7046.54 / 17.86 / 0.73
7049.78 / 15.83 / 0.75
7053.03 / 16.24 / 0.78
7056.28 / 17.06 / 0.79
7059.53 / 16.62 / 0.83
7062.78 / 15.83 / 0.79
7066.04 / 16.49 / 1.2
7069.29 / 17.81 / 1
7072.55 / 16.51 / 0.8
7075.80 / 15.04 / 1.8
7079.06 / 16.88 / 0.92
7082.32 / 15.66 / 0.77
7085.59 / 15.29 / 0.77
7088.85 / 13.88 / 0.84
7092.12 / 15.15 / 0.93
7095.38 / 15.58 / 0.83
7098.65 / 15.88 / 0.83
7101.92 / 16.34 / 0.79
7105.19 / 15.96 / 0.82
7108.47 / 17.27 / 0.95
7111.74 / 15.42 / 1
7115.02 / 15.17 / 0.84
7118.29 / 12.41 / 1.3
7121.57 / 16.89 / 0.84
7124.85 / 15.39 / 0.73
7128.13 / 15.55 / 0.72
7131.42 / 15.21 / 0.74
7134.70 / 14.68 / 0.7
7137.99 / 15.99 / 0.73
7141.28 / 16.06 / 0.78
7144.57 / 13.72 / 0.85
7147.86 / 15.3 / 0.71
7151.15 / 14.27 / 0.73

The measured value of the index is 3.4 A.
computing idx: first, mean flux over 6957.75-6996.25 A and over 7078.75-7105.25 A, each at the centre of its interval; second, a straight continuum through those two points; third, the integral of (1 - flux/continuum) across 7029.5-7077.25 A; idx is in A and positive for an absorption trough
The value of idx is -3.3 A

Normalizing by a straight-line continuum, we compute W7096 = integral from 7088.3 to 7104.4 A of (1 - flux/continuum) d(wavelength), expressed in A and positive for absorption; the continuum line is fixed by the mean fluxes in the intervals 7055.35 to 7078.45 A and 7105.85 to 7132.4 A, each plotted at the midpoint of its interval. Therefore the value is 0.4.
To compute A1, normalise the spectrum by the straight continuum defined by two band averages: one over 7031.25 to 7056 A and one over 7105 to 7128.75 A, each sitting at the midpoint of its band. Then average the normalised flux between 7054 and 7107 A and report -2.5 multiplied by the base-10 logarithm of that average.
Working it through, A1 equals 0.029 mag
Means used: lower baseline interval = 17.4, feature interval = 16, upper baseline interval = 15.5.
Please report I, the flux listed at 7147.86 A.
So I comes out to 15.3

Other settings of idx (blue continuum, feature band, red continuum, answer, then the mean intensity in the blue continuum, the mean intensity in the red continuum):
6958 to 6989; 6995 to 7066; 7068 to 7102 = -3.6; 16.7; 15.8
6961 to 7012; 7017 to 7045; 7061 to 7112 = -1.7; 16.9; 16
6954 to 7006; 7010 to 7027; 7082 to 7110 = 0.2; 17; 15.7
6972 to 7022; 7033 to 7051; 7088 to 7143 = -1.5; 16.6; 15.5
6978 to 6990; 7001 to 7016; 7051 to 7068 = -0.2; 17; 16.5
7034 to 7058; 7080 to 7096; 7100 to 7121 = 0.9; 17.2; 15.5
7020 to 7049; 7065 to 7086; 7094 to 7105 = 0.3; 17.6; 15.9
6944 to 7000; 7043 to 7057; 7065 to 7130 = -0.6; 17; 15.7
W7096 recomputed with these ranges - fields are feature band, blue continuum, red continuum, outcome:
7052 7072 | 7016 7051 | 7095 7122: 0.0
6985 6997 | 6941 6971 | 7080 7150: 0.1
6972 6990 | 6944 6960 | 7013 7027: 1.0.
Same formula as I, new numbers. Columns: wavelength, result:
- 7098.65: 15.88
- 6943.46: 17.5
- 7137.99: 15.99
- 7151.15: 14.27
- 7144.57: 13.72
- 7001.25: 17.82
